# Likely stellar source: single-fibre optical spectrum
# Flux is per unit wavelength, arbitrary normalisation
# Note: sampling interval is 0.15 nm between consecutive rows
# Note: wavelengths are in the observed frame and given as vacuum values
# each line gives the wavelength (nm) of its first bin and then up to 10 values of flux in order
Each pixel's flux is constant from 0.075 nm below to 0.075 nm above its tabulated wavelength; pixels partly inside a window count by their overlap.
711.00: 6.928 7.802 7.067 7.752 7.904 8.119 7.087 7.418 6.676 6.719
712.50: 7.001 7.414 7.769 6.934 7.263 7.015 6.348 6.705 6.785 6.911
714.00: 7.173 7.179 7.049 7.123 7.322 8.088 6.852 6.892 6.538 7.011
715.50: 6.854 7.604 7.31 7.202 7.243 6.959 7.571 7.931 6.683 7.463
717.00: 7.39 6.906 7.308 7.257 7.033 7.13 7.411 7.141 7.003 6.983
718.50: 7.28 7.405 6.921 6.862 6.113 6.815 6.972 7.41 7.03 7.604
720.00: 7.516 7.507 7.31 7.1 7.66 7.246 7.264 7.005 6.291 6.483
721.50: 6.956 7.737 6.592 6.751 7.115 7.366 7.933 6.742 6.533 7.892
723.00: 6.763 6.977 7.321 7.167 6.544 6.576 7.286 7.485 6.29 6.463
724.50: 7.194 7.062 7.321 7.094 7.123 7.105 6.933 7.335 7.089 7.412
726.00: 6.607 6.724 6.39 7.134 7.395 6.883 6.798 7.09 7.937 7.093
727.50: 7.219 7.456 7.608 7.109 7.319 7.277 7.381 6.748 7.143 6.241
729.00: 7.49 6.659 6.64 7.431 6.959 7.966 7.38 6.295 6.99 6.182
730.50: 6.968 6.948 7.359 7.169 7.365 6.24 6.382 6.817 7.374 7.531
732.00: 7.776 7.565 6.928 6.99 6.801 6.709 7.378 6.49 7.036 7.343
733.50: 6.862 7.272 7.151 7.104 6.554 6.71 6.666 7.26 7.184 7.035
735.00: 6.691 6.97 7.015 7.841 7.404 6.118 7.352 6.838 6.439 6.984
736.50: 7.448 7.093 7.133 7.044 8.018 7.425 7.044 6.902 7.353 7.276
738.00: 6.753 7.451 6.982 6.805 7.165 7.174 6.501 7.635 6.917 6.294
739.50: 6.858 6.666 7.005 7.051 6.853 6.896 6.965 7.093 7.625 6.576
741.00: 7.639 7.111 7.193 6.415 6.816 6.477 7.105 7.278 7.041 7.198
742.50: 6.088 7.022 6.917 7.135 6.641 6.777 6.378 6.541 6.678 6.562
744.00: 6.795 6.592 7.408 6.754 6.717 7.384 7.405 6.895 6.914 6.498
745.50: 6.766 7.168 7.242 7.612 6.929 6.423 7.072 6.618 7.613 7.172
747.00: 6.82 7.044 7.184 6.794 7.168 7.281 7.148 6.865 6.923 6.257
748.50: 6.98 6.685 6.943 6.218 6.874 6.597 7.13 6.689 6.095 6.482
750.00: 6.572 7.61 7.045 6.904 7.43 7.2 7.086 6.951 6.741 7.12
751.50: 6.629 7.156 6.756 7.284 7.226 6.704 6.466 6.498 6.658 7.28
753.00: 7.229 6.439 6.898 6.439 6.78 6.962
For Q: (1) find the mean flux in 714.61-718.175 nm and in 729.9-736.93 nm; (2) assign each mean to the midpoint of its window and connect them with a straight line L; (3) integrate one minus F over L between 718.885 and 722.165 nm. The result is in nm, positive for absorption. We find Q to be 0.044 nm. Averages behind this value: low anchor 7.21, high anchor 7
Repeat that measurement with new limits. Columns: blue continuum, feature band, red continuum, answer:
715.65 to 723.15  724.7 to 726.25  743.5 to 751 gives 0.01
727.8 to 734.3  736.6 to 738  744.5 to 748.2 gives -0.04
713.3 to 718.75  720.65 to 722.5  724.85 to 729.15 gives 0.01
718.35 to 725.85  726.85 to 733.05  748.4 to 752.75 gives -0.06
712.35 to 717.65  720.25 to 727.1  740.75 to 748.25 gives 0.05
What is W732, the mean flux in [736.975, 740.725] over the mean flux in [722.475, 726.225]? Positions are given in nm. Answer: 1.0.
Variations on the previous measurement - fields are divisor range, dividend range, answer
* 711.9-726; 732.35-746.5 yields 0.98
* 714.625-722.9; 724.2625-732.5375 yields 0.99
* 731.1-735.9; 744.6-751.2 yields 0.99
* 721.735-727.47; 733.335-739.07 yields 1.00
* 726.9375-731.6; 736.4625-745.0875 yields 0.99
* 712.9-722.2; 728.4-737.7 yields 0.99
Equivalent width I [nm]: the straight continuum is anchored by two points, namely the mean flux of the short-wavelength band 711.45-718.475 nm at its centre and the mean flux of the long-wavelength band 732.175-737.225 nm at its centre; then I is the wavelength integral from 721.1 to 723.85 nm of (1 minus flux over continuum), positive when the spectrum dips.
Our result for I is 0.05 nm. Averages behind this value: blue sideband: 7.17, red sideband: 7.04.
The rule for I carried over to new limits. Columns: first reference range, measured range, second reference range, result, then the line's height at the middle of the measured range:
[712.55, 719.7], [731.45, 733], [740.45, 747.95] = -0.031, 7.02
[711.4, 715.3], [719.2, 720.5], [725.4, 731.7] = -0.029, 7.1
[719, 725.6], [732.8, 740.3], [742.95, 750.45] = -0.077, 6.96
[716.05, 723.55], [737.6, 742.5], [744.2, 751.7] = 0.005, 7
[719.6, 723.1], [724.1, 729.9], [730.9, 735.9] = 0.003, 7.09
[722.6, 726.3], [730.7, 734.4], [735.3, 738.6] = 0.027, 7.08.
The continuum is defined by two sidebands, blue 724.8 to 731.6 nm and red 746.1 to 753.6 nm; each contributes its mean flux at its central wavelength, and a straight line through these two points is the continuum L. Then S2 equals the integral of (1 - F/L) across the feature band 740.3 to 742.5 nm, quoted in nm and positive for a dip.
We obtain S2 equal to -0.02 nm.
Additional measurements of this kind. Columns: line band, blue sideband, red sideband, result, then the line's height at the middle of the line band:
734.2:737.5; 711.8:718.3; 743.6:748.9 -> -0.03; 7.01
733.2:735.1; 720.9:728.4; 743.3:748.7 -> 0.00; 7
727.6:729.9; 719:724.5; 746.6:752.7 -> -0.05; 7.01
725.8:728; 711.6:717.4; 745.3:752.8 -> -0.02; 7.07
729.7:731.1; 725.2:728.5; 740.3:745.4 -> 0.01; 7.09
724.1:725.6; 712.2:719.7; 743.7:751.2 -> 0.01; 7.05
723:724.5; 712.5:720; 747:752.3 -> 0.04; 7.08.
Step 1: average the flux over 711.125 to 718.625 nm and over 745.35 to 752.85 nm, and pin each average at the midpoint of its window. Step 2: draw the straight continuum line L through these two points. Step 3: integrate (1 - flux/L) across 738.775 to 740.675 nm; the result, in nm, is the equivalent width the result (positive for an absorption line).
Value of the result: 0.019 nm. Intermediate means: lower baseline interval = 7.19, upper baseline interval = 6.91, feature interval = 6.92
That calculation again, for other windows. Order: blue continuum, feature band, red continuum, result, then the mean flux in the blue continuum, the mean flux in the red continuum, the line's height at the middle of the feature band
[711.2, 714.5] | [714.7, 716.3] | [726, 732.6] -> 0.00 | 7.16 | 7.07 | 7.15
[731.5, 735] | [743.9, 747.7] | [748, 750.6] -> -0.09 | 7.06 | 6.78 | 6.84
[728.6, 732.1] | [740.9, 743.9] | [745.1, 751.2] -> 0.04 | 7.02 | 6.92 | 6.95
